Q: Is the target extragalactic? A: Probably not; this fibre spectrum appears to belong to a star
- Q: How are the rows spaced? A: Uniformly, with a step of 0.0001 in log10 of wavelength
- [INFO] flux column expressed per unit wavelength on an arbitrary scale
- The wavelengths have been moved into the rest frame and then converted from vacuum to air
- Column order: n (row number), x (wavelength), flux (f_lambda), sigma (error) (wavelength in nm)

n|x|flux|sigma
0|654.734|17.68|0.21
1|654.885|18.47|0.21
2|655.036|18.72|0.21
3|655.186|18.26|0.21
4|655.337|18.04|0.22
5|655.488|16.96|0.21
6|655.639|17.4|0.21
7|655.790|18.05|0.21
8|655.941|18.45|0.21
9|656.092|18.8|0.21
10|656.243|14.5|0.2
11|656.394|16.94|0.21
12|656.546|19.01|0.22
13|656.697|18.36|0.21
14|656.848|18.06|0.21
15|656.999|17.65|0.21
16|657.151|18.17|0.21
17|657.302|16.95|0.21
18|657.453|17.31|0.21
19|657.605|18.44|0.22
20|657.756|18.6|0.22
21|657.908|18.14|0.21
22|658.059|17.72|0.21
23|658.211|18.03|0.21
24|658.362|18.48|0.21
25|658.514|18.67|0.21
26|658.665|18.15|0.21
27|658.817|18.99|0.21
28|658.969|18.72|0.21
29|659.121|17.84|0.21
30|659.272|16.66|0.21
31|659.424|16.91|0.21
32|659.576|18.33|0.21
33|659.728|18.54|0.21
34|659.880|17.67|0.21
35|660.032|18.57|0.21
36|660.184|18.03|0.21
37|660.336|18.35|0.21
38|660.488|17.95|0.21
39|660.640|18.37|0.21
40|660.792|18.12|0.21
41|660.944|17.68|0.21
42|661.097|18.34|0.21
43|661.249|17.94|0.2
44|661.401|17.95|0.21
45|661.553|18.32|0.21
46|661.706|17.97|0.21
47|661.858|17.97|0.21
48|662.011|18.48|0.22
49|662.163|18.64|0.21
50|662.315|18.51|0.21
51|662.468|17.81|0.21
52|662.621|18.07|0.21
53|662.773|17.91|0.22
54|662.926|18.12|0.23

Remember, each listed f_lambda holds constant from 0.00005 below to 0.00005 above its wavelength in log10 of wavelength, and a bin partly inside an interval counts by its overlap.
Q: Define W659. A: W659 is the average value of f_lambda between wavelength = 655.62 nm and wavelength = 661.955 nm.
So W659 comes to 18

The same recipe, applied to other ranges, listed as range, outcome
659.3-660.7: 18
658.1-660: 18.1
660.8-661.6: 18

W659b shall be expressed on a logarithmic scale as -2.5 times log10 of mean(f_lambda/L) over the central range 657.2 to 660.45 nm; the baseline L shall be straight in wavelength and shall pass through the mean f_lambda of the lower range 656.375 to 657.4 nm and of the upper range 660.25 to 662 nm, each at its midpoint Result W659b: -0.003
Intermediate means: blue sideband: 17.9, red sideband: 18.1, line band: 18.1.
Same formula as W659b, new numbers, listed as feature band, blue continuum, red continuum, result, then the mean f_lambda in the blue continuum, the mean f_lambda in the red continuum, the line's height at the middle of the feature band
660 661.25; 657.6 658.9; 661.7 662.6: 0.01 mag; 18.4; 18.2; 18.3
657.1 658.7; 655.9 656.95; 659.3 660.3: -0.02 mag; 17.7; 17.9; 17.8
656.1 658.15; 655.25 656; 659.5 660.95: 0.01 mag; 17.8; 18.2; 17.9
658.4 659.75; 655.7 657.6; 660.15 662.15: -0.01 mag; 17.7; 18.1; 17.9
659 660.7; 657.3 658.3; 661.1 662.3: 0.01 mag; 18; 18.2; 18.1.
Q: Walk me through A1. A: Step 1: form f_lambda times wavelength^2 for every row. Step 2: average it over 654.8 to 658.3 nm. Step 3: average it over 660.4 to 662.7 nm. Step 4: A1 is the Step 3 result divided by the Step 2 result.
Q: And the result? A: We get 1.03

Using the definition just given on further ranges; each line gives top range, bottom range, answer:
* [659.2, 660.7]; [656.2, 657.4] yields 1.03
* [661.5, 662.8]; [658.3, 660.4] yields 1.01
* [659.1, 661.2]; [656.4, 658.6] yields 1.00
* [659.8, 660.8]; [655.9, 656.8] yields 1.04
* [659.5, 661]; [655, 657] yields 1.03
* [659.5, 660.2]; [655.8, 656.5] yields 1.07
